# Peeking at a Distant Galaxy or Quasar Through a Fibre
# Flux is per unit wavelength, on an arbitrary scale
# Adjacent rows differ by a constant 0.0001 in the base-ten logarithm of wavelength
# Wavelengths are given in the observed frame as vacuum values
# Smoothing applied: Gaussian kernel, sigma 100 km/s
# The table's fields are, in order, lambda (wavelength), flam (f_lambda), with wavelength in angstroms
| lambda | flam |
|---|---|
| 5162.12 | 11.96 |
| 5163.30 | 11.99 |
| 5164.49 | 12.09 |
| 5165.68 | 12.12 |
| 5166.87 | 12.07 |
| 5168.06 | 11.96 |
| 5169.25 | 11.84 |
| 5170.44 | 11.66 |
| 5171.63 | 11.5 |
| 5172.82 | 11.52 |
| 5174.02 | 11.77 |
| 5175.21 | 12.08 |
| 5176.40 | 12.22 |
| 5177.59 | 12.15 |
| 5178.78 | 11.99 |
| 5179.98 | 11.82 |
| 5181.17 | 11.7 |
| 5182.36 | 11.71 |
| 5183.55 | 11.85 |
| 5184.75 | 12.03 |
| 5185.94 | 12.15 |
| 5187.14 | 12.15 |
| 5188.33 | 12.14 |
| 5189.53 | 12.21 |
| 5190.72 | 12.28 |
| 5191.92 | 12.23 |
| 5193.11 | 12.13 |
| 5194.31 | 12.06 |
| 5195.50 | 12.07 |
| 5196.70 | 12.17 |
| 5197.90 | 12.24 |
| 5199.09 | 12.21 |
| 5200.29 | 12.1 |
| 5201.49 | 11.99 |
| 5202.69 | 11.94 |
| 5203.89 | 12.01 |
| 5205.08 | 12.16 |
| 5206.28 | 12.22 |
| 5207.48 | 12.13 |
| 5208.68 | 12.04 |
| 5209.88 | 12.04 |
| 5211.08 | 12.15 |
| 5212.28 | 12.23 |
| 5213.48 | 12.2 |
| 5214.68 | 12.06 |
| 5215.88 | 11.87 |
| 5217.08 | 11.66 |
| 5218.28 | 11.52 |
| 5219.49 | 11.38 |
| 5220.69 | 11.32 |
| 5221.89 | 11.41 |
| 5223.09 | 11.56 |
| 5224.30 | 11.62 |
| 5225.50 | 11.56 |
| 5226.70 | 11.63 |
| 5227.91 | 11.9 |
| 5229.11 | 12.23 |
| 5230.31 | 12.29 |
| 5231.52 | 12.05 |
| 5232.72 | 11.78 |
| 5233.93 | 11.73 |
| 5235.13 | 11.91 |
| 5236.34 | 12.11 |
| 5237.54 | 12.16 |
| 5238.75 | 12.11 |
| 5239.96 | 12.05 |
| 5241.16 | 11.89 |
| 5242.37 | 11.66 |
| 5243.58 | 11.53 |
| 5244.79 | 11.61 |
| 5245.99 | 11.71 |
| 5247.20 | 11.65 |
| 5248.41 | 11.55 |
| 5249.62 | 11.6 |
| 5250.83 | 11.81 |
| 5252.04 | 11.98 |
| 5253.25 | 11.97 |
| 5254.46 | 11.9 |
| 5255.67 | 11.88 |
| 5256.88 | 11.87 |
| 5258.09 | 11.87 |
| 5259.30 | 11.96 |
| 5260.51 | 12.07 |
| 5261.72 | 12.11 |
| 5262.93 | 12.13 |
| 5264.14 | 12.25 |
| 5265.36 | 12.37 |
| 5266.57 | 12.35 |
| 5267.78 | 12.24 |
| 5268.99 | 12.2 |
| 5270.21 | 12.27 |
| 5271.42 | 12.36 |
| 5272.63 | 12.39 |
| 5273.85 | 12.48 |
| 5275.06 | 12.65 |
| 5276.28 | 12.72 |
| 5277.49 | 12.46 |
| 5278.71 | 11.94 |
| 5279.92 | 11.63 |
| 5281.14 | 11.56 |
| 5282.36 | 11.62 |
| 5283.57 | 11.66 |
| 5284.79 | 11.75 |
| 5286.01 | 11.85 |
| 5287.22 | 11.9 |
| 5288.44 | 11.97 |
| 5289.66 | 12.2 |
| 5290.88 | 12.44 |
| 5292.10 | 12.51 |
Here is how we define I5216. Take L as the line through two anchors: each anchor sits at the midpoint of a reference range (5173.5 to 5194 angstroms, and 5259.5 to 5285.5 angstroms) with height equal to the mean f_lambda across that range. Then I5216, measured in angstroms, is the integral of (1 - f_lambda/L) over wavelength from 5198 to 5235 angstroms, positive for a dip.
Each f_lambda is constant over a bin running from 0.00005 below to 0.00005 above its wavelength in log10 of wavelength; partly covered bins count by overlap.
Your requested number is 0.54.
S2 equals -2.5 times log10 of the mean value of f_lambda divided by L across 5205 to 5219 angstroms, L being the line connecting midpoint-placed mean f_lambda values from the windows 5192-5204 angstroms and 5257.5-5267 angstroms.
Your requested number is 0.01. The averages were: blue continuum 12.1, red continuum 12.1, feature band 12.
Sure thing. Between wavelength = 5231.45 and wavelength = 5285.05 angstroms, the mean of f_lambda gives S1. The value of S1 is 12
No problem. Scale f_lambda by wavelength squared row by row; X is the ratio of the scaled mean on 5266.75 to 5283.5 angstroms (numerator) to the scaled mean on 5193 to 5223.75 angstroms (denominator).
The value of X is 1.0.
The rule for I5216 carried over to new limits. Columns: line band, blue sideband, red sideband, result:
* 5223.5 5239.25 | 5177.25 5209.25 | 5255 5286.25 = 0.2 angstroms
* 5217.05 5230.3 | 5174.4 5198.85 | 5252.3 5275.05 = 0.5 angstroms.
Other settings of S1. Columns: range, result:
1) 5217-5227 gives 11.5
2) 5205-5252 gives 11.8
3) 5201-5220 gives 12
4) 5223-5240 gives 11.9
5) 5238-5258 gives 11.8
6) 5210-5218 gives 12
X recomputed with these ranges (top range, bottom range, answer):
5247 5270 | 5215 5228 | 1.05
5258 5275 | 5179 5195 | 1.05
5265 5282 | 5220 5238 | 1.05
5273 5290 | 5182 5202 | 1.03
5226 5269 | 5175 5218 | 1.01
